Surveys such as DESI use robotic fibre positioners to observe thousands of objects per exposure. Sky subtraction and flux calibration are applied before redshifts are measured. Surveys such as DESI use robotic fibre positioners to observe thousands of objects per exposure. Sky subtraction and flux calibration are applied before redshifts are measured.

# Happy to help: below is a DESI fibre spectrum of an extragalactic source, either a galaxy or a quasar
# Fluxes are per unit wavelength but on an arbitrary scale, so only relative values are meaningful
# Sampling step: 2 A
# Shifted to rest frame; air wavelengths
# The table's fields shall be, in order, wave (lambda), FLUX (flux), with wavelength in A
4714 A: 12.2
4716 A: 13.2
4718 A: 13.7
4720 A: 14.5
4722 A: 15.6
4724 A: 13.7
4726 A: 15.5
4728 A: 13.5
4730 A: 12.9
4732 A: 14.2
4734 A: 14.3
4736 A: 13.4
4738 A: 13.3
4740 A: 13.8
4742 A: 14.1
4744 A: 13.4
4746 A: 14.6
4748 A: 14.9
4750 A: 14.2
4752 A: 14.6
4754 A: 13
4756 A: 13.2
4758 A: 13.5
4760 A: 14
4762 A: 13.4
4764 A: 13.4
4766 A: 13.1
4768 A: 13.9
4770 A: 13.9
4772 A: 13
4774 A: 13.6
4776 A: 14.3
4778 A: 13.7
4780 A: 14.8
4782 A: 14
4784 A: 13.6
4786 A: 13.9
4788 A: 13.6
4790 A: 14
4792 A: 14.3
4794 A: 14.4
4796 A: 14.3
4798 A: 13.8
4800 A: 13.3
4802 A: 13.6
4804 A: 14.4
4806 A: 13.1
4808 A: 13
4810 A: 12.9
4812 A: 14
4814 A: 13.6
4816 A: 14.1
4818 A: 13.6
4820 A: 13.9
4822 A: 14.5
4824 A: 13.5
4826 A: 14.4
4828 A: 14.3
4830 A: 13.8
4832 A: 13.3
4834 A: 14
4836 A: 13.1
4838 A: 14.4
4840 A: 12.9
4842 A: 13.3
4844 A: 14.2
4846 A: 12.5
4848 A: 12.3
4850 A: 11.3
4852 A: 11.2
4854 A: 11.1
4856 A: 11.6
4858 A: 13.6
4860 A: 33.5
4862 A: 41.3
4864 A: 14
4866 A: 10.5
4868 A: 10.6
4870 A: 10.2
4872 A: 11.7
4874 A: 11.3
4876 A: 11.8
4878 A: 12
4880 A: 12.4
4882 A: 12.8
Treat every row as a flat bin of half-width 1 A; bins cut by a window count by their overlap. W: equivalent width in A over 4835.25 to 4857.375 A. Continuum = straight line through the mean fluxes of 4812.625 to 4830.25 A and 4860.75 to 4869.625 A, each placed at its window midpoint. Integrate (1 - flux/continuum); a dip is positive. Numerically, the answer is 5.48 A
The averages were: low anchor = 14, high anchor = 18.9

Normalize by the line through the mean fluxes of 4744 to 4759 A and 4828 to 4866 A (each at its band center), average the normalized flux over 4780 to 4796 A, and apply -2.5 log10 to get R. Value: 0.04 mag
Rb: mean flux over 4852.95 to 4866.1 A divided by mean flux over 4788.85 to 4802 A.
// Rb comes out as 1.4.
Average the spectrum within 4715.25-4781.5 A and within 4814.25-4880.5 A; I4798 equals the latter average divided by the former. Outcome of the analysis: 1.0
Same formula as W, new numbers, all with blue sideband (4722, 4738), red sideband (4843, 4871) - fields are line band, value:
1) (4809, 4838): 2.6 A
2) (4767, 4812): 2.8 A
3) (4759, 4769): 0.6 A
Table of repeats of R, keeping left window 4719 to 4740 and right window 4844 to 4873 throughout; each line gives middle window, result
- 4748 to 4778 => 0.055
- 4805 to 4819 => 0.109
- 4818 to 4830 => 0.071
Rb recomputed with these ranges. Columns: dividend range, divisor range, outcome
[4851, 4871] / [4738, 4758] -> 1.20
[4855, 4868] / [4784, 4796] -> 1.42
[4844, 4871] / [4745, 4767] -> 1.13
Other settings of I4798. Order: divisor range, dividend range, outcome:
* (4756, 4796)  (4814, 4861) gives 1.02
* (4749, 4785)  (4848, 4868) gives 1.23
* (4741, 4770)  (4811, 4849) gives 0.99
